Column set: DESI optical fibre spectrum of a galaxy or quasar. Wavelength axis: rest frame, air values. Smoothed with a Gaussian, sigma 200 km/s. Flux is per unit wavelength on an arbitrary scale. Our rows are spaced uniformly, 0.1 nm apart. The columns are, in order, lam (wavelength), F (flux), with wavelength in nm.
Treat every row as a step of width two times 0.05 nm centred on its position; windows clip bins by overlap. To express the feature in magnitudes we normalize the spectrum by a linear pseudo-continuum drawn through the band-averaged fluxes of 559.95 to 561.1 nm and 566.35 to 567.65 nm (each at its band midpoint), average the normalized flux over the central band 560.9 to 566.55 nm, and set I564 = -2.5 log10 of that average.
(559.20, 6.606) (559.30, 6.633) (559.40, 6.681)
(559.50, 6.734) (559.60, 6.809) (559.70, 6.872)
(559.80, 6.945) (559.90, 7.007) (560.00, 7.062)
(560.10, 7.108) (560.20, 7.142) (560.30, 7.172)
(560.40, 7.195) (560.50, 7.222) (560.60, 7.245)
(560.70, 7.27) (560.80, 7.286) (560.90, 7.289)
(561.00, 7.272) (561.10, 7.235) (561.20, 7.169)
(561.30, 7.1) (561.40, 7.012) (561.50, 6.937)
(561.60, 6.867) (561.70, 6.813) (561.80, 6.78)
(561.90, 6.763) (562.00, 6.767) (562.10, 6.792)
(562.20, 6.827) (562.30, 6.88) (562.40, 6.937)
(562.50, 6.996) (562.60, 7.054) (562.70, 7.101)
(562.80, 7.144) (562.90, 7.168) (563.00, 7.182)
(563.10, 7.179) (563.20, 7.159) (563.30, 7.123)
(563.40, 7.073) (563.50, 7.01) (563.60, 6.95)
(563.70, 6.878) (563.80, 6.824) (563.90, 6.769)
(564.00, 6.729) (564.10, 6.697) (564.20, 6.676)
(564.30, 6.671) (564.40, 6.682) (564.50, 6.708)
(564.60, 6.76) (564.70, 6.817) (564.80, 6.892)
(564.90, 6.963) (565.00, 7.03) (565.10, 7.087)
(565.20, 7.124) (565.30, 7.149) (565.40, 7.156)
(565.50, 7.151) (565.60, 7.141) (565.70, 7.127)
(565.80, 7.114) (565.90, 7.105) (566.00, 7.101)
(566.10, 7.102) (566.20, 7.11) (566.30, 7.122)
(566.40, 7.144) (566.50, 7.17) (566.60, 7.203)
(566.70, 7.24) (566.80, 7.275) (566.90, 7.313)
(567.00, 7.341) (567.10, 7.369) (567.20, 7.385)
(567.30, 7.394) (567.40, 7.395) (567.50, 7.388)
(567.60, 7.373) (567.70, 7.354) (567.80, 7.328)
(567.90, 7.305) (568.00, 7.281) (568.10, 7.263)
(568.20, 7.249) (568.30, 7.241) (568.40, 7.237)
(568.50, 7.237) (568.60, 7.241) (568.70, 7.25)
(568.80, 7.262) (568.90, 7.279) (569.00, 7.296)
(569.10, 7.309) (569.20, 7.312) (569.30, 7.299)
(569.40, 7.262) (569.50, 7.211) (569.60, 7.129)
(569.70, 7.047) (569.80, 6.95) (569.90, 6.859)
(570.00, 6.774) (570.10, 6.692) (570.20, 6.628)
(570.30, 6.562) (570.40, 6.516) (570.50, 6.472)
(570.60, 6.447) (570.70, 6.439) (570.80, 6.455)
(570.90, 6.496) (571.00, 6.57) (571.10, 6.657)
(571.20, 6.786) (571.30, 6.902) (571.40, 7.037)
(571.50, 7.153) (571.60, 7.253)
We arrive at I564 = 0.04 mag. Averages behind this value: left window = 7.21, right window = 7.31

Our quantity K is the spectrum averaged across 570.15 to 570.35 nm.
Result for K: 6.6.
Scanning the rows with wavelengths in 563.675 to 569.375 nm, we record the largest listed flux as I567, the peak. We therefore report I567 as 7.395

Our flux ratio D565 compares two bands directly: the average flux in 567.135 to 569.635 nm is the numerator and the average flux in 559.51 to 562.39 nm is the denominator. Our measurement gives 1.0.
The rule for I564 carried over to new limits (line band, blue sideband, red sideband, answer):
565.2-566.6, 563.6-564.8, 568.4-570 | -0.04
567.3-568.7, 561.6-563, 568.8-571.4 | -0.06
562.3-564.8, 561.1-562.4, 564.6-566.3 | 0.01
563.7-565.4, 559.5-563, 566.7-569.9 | 0.04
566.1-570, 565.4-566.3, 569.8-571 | -0.06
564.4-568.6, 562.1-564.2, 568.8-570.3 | -0.02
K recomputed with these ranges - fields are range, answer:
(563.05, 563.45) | 7.13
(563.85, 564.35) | 6.71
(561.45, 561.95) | 6.83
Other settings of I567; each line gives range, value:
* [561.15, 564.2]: 7.182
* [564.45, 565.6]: 7.156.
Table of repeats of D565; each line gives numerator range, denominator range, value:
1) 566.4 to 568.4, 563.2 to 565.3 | 1.06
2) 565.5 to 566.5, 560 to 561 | 0.99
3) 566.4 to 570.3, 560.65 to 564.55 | 1.03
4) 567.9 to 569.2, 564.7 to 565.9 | 1.03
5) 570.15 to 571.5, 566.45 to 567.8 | 0.91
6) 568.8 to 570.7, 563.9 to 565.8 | 1.00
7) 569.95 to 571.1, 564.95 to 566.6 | 0.92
